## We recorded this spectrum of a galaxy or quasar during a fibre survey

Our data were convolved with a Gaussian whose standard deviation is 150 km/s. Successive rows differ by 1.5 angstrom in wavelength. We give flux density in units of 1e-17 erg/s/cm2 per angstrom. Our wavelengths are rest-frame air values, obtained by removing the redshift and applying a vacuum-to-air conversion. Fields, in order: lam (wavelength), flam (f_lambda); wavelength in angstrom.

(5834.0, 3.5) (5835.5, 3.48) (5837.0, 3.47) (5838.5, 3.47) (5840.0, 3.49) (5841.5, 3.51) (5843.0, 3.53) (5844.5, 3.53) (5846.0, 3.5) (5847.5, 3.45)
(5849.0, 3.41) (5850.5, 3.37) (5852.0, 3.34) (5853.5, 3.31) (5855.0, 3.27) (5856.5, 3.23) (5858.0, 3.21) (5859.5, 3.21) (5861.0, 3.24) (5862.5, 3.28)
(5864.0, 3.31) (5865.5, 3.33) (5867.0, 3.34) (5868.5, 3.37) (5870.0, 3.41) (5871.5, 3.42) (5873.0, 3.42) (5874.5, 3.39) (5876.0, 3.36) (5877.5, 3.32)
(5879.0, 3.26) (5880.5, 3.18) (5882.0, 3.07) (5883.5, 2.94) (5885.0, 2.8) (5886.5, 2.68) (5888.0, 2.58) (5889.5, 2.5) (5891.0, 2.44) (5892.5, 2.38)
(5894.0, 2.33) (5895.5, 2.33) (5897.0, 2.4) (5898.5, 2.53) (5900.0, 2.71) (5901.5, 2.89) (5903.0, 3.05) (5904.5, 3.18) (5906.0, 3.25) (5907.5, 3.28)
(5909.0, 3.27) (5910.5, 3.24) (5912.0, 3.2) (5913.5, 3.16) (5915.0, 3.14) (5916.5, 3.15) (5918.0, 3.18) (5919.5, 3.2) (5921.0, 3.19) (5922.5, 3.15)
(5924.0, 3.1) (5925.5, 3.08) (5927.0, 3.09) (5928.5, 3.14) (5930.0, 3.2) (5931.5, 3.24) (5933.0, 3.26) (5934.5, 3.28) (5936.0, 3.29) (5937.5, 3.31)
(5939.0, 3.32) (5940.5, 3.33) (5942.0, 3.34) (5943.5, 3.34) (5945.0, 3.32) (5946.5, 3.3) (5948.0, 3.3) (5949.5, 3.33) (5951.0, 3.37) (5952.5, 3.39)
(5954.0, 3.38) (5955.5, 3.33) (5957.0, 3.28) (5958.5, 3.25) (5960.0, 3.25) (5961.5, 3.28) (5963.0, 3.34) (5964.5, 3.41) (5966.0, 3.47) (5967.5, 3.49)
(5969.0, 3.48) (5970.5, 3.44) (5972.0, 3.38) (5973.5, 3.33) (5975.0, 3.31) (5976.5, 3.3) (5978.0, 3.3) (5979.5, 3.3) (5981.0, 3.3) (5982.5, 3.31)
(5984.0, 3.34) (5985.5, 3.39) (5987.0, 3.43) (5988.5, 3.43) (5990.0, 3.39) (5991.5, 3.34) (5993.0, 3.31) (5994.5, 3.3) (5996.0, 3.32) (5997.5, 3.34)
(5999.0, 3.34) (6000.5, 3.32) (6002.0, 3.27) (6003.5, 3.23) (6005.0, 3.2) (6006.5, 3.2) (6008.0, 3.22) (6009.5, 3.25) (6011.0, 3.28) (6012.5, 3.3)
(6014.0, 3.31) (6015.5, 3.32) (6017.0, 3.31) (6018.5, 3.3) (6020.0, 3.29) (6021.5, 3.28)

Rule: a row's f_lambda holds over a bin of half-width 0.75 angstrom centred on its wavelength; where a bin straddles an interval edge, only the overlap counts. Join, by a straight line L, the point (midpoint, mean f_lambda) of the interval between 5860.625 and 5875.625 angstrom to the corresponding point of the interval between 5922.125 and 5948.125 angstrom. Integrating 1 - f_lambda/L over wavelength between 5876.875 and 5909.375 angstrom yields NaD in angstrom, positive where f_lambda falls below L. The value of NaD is 4.8 angstrom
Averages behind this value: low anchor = 3.35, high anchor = 3.24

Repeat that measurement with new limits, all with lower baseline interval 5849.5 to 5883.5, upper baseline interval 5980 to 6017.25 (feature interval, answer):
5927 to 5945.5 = 0.2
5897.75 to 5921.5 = 1.4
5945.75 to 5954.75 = -0.1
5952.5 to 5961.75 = 0.0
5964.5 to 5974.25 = -0.4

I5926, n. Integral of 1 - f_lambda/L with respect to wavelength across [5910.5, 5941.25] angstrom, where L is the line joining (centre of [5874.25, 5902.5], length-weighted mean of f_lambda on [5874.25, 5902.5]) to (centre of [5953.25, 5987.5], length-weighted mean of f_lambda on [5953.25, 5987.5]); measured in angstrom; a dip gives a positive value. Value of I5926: -1.6 angstrom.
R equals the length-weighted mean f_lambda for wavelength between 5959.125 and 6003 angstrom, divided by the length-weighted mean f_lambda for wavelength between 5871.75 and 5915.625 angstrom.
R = 1.14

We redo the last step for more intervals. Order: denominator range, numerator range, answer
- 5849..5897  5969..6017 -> 1.08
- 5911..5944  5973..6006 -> 1.03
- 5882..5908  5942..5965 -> 1.22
